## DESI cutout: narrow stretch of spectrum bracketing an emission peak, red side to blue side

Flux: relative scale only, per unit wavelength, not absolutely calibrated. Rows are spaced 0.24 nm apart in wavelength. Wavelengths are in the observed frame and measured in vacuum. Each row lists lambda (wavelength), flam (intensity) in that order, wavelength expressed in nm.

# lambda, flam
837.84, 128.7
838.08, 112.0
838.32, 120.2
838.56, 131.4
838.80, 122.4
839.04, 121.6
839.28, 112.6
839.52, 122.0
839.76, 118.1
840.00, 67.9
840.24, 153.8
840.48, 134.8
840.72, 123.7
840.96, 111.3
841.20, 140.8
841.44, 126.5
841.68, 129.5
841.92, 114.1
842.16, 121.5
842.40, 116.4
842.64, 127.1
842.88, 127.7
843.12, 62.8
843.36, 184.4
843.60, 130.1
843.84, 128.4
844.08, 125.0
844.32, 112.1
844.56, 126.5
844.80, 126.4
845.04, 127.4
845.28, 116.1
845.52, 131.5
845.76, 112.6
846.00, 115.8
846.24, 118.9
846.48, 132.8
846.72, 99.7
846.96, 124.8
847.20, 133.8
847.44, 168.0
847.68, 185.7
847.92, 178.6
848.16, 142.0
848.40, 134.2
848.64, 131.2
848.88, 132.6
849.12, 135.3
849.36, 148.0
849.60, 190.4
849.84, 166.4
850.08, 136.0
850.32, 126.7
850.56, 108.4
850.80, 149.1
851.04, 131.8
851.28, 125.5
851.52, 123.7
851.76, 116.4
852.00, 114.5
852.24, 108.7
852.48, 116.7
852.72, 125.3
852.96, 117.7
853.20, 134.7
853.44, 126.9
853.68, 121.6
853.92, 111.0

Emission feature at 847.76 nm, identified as [S II]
